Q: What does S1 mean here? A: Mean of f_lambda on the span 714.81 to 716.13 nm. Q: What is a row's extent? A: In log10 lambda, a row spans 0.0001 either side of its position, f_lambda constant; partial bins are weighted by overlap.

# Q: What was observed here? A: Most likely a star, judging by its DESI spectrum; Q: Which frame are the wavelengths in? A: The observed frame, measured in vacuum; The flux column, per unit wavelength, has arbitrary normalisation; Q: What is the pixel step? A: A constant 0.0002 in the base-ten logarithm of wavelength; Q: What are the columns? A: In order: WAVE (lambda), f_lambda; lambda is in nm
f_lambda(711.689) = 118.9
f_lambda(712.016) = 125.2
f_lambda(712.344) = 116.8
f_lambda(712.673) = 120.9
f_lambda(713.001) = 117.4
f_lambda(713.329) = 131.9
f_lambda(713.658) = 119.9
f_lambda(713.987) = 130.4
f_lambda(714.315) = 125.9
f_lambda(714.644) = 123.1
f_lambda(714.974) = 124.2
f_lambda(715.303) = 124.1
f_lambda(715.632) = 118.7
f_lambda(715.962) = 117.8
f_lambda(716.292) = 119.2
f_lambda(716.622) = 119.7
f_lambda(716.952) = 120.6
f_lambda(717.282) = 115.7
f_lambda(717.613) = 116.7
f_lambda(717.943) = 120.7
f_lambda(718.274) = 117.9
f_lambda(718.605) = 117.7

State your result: 121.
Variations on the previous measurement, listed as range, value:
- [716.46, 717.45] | 119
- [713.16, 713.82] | 126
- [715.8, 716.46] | 118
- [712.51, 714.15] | 124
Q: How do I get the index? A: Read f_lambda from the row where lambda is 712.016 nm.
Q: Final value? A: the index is 125.2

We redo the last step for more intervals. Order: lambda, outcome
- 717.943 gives 120.7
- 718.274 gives 117.9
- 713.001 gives 117.4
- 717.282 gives 115.7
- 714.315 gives 125.9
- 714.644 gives 123.1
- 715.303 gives 124.1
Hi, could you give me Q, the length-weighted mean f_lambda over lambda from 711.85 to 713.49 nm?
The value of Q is 122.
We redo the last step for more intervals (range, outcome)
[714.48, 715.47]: 124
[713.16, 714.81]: 126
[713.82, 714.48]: 128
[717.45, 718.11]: 119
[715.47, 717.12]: 119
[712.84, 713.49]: 125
